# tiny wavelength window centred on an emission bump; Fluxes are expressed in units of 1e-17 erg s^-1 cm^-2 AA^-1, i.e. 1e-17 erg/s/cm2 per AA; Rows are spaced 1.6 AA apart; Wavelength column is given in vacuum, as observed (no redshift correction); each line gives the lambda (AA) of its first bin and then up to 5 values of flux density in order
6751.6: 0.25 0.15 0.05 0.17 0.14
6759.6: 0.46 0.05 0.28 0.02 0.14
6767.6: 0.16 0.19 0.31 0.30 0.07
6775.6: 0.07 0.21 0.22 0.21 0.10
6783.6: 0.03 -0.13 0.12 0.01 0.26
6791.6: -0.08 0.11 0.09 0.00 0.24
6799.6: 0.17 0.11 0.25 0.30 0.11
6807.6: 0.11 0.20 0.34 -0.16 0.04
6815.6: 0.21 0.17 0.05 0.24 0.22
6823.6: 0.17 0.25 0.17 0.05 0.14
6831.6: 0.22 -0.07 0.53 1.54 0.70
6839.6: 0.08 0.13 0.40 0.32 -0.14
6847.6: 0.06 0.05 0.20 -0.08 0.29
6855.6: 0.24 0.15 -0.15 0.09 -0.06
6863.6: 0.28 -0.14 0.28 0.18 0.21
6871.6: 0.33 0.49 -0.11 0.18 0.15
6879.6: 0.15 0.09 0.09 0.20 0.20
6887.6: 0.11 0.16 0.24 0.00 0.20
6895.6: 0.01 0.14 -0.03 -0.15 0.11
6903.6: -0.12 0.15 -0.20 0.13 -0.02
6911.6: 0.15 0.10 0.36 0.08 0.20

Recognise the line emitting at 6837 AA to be [O III]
